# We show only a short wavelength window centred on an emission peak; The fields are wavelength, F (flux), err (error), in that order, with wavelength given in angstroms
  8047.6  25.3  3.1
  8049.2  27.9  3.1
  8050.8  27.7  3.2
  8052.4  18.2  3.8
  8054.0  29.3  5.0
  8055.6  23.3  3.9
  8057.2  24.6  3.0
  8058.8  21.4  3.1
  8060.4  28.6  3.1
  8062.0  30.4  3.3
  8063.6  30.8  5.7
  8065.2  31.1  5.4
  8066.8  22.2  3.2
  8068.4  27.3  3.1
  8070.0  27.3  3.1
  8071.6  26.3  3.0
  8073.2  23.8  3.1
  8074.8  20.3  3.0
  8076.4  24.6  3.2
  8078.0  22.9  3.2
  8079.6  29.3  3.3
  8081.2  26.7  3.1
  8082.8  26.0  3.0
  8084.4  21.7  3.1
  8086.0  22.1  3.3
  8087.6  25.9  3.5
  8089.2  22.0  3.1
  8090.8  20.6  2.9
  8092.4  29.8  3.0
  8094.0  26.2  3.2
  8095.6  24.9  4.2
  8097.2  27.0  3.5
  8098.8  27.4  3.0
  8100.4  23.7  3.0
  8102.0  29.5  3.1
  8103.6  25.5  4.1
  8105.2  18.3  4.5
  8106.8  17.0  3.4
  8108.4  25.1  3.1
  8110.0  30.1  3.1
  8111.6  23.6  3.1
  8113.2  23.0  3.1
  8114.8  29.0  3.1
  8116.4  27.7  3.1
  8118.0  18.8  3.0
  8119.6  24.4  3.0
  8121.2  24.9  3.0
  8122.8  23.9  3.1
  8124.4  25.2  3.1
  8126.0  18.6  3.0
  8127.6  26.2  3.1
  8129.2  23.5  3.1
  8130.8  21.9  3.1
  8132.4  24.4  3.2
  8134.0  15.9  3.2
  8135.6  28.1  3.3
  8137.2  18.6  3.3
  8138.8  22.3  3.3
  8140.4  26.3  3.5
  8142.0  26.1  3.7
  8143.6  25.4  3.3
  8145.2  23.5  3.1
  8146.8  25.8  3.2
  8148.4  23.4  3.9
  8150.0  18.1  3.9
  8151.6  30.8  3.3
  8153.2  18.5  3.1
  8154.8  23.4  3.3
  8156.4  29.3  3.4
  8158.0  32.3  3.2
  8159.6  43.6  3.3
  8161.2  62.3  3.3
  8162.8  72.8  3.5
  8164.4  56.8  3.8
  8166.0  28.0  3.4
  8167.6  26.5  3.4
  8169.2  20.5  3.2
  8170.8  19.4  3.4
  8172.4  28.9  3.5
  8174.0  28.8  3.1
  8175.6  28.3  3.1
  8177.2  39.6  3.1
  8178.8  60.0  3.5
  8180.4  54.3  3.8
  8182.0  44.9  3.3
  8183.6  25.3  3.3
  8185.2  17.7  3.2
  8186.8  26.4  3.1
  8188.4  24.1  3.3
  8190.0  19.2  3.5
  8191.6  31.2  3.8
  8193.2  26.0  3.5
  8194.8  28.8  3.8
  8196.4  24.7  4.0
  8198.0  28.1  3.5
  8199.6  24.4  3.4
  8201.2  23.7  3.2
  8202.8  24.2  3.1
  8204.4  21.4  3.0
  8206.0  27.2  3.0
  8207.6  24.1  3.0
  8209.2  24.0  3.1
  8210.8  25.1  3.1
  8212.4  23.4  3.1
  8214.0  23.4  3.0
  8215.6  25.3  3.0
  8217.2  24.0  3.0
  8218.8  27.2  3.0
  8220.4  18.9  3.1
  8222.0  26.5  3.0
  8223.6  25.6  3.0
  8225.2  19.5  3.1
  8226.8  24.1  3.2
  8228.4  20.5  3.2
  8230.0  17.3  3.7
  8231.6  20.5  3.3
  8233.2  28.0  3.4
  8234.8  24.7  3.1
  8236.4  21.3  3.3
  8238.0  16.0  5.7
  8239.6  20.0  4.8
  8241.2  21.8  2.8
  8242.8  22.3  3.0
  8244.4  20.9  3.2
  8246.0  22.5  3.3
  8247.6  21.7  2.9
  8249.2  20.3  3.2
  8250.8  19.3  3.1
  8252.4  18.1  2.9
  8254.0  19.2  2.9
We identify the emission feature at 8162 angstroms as [S II] 6716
